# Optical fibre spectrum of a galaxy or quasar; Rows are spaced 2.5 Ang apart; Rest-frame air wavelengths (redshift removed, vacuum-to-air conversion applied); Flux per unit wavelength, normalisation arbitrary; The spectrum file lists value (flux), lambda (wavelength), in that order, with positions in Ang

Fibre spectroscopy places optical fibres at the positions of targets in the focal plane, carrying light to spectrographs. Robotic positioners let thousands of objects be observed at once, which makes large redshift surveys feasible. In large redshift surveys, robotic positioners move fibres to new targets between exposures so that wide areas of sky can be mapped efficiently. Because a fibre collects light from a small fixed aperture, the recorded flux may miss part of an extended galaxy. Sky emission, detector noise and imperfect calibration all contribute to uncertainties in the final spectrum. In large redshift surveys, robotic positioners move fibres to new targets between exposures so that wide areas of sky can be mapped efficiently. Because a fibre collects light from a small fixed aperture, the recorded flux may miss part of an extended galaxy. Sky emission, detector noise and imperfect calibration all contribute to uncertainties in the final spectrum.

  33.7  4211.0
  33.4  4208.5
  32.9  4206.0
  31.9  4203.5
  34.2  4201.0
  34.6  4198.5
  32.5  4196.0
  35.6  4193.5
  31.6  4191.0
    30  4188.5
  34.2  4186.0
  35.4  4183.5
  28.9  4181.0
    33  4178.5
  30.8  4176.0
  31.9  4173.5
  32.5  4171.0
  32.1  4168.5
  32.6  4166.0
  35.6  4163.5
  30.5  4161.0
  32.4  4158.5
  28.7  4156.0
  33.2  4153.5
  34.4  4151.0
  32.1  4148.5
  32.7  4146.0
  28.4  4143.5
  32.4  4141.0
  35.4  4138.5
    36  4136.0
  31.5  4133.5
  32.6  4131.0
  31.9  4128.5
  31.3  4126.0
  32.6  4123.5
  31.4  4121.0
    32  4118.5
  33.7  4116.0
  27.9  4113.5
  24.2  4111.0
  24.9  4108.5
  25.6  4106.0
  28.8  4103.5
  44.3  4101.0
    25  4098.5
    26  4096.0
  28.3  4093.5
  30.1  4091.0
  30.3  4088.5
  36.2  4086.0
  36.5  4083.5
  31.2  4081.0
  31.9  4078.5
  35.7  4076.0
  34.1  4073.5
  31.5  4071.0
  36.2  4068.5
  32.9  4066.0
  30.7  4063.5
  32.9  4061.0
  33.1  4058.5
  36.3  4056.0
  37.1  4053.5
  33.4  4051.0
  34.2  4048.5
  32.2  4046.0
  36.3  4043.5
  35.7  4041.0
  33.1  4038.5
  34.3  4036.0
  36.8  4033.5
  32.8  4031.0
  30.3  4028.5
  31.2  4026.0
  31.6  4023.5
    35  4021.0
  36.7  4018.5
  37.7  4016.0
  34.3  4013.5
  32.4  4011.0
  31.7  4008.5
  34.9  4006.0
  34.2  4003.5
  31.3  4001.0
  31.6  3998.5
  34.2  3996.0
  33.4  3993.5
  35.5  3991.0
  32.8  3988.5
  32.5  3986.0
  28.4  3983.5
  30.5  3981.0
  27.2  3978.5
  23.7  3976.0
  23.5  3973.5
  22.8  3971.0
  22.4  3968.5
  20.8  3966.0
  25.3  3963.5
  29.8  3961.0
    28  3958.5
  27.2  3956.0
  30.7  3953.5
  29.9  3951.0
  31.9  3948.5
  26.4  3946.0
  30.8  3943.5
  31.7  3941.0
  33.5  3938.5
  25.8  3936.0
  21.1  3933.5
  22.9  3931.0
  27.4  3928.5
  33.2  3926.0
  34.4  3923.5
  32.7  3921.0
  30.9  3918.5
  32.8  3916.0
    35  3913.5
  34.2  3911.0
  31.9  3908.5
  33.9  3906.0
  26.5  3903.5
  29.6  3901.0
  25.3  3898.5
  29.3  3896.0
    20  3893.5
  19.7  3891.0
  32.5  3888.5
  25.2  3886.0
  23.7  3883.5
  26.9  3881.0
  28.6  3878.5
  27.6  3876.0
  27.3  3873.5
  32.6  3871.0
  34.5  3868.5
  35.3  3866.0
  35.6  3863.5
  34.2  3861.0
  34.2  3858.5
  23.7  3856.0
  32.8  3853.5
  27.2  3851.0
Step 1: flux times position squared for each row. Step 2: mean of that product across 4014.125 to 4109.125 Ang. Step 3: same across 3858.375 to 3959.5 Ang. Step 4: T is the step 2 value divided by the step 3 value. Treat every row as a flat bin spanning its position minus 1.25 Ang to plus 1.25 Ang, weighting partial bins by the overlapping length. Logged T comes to 1.20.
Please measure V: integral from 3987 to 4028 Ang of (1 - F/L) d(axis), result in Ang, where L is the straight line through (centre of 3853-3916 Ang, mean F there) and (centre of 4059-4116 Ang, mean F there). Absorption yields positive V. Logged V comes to -4.0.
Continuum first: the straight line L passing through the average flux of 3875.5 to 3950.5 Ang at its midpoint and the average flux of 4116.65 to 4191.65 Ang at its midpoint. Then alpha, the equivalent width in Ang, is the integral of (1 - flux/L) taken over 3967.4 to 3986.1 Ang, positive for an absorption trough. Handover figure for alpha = 2.4 Ang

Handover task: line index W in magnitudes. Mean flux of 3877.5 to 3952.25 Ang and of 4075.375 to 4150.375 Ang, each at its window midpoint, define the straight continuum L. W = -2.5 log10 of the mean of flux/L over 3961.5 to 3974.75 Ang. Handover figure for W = 0.26 mag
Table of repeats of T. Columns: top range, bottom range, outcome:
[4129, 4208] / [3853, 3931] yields 1.25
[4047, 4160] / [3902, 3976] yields 1.21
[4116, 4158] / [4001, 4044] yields 1.01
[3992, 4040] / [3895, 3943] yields 1.17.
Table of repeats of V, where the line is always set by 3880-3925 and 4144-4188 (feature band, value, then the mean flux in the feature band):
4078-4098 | 0.2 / 31.1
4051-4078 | -2.5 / 34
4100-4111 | 0.6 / 29.8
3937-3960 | -0.2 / 30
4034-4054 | -2.4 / 34.5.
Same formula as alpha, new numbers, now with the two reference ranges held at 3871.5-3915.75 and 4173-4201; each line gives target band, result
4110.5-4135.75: 0.3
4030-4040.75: -1.4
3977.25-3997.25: -1.4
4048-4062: -1.8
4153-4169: 0.1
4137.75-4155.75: -0.2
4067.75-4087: -1.9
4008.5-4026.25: -2.4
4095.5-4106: 0.2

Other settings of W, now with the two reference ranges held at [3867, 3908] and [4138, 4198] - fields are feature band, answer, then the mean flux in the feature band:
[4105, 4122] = 0.11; 28.5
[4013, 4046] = -0.14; 34.2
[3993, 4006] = -0.12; 33.1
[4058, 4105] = -0.05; 32.4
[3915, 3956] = -0.04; 29.7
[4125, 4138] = -0.04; 32.8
